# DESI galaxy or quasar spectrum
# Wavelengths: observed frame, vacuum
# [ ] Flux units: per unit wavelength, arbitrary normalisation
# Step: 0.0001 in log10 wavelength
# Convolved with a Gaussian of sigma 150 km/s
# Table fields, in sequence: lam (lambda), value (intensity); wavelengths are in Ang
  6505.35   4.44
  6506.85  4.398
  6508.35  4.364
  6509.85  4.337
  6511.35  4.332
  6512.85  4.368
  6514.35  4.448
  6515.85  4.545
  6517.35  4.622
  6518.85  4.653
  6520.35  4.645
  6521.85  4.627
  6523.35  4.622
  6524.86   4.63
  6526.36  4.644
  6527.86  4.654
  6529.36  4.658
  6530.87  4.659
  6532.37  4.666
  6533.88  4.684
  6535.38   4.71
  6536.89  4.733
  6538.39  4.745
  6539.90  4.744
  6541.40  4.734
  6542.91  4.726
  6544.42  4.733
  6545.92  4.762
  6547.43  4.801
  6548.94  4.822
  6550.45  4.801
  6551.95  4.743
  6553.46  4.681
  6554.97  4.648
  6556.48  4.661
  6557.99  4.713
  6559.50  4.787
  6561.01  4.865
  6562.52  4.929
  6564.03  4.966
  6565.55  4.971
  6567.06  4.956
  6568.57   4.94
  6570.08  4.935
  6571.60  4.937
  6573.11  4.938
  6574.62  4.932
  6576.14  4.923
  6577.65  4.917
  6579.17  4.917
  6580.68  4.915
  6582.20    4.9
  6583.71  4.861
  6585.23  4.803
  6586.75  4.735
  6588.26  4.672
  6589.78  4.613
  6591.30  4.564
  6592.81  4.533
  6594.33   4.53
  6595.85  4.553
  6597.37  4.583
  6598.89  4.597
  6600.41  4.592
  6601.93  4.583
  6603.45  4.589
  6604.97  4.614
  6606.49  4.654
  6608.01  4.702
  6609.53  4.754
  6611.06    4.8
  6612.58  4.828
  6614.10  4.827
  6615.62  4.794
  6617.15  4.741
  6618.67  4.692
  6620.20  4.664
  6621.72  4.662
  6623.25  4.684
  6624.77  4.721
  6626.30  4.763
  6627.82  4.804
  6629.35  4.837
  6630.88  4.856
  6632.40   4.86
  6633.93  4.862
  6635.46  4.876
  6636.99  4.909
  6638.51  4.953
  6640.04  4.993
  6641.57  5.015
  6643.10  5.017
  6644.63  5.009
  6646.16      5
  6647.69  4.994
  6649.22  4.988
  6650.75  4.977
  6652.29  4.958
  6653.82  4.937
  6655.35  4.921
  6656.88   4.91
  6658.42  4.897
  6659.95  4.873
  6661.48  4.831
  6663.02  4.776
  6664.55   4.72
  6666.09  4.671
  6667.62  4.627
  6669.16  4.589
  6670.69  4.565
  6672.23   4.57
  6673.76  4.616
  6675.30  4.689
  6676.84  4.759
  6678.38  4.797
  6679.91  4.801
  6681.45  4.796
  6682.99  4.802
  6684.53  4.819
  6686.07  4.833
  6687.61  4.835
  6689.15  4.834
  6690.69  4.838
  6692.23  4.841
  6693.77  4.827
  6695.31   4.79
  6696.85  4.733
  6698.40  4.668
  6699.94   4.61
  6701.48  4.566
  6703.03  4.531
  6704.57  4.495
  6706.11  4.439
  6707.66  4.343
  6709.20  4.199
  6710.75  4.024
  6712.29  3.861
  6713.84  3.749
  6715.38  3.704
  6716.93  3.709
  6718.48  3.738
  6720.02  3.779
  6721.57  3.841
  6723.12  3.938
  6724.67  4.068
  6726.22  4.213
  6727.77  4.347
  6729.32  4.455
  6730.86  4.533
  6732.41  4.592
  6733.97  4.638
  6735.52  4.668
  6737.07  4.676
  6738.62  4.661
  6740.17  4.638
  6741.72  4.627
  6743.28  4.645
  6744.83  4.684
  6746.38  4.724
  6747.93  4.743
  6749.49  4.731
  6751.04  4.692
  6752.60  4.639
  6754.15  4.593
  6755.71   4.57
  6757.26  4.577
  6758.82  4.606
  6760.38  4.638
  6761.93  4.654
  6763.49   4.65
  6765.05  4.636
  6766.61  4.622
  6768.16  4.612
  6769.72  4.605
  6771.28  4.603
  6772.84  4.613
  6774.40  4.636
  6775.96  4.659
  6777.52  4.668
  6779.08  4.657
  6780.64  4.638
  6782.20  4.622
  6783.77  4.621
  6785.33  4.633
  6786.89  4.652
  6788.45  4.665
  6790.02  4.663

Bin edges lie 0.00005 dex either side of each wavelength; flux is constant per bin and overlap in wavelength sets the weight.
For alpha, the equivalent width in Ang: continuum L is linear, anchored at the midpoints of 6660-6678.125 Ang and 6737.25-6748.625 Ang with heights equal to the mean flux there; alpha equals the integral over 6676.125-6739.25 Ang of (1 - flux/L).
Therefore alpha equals 3.2 Ang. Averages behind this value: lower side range 4.68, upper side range 4.68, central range 4.45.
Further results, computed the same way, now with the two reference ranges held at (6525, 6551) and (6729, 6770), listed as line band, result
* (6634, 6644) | -0.6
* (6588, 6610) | 0.4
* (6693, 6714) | 1.0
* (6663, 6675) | 0.1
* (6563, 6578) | -0.7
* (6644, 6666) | -1.1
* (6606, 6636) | -0.5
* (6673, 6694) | -0.6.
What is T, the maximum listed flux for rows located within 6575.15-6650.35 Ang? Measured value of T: 5.017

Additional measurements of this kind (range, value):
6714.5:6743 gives 4.676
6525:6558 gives 4.822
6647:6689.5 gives 4.994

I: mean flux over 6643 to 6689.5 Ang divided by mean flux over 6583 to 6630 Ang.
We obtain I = 1.03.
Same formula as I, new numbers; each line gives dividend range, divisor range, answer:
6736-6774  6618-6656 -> 0.95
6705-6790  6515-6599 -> 0.94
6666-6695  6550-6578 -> 0.98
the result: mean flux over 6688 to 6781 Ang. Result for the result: 4.49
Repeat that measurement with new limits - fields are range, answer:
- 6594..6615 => 4.66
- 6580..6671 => 4.78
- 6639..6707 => 4.79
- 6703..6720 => 4.04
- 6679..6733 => 4.4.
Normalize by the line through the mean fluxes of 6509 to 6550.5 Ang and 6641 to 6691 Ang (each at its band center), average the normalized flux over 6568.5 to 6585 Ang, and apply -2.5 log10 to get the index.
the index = -0.05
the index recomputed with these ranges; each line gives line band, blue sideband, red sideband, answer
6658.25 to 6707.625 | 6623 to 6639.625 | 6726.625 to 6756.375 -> 0.006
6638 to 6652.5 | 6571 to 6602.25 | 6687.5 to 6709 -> -0.066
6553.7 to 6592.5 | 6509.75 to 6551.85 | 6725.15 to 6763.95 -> -0.044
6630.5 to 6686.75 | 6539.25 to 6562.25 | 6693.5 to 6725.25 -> -0.107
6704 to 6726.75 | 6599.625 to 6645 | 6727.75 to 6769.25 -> 0.169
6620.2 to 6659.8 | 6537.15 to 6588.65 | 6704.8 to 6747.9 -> -0.073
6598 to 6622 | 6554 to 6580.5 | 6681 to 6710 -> 0.026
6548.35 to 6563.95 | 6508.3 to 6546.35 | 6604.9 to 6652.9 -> -0.021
